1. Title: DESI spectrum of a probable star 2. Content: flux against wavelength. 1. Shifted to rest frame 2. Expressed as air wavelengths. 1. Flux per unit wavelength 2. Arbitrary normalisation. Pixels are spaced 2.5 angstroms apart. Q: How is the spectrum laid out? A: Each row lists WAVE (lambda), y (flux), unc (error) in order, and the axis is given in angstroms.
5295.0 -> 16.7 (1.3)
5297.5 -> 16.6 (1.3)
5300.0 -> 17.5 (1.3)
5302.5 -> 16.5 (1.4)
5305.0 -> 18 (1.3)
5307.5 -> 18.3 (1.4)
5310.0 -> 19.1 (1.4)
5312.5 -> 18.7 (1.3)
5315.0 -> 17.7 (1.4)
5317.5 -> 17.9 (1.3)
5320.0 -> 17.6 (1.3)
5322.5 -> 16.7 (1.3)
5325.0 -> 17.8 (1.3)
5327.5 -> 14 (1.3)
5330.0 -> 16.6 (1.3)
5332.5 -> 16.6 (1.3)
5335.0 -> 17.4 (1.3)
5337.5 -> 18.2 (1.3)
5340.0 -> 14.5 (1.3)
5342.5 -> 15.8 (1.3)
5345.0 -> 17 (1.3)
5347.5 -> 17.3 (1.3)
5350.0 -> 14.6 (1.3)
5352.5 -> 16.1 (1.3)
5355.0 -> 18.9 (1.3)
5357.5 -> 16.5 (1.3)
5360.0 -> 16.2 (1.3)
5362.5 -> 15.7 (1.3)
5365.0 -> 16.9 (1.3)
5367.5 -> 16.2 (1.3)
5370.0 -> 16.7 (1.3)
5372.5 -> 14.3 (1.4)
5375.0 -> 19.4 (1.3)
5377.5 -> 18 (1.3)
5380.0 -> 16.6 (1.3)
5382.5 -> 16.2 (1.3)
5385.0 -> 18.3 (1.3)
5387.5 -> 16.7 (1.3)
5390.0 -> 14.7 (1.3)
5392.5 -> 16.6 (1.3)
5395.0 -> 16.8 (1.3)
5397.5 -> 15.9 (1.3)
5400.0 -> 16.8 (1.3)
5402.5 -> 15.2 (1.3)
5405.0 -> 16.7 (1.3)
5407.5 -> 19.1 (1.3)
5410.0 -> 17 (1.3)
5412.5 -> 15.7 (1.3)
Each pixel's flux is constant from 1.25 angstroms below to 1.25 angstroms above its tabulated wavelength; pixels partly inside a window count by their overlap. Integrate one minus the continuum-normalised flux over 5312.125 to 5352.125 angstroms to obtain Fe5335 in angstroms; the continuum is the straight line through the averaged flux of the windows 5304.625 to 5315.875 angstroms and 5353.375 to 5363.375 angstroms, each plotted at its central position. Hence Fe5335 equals 2.2 angstroms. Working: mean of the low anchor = 18.4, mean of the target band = 16.7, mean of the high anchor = 16.8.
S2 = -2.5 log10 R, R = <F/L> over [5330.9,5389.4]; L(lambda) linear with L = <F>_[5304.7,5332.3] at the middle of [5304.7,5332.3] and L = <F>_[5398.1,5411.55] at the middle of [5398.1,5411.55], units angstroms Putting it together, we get 0.03 mag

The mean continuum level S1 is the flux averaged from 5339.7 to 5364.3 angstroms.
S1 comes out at 16.3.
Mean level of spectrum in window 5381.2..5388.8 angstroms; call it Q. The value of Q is 17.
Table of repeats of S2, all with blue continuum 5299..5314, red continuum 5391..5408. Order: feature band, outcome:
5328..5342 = 0.07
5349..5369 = 0.05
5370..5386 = -0.01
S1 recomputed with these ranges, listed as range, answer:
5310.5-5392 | 16.8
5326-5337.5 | 16.4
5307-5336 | 17.3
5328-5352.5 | 16.4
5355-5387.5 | 16.8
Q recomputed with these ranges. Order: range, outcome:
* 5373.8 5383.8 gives 17.5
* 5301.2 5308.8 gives 17.6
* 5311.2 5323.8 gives 17.7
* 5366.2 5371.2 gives 16.5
